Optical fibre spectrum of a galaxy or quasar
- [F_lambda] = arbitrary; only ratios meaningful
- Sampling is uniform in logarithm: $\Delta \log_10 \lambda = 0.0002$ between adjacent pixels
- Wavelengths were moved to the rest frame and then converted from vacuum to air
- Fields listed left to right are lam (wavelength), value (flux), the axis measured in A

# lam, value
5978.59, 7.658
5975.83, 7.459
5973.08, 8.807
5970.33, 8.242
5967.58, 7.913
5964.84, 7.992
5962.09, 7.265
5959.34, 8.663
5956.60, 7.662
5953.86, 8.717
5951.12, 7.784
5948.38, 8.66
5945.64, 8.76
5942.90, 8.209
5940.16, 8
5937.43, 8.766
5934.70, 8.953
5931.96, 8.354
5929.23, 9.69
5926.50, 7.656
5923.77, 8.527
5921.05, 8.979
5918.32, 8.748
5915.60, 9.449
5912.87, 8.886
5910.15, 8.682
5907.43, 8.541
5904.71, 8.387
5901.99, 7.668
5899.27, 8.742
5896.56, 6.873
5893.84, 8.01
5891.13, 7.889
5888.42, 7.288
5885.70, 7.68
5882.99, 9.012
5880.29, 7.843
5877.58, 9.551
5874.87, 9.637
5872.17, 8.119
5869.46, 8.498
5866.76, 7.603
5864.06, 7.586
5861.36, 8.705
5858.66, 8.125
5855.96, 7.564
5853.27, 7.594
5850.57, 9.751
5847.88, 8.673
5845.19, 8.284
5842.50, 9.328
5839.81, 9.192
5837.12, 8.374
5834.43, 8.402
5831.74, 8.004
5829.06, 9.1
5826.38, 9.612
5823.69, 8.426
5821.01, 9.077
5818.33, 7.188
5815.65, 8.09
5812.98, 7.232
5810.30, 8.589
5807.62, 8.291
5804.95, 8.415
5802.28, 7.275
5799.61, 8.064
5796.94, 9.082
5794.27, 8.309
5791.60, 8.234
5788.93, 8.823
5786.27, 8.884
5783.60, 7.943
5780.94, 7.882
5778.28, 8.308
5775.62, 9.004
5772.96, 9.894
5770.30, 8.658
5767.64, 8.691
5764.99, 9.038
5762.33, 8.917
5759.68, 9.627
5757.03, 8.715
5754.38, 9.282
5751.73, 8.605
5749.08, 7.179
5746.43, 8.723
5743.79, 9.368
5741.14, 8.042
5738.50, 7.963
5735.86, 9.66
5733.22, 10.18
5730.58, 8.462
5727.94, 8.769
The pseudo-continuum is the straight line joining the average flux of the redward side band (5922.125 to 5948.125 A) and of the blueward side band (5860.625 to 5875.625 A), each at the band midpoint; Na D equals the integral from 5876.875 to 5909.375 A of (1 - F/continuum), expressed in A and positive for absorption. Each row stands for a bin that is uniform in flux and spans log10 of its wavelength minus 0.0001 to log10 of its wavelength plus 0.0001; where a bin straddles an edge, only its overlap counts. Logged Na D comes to 1.1 A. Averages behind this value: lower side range 8.29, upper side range 8.56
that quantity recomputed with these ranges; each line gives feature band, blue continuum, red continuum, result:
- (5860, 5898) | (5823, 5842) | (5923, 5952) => 2.1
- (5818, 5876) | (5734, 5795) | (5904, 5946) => 1.1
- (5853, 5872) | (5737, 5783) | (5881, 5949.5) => 1.2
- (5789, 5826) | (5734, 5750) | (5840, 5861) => 1.4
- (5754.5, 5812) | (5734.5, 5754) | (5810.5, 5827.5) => -1.4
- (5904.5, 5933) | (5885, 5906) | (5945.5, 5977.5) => -2.9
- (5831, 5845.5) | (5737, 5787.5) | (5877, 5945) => -0.2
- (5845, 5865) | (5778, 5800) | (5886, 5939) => 0.3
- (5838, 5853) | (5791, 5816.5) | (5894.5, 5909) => -1.5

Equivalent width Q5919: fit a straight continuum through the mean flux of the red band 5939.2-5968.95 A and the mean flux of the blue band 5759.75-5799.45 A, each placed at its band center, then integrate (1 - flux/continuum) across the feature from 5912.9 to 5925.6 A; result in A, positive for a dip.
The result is -0.9 A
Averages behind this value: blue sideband 8.7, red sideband 8.15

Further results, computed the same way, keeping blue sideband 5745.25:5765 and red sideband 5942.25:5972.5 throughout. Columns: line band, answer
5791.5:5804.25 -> 0.6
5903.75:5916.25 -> -0.7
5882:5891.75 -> 0.5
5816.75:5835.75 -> 0.0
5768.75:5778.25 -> -0.4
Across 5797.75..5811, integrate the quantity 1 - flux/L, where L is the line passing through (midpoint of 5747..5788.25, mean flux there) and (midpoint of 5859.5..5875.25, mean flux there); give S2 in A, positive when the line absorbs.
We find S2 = 0.6 A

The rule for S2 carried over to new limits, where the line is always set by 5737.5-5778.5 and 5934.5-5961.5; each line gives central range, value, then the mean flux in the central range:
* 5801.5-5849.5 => 1.01 A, 8.44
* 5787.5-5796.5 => 0.18 A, 8.52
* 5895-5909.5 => 0.66 A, 8.07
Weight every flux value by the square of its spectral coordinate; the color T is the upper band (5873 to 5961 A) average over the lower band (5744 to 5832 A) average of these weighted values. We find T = 1.0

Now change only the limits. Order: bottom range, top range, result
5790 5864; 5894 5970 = 1.03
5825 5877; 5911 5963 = 1.03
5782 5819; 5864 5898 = 1.02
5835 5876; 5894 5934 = 1.03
